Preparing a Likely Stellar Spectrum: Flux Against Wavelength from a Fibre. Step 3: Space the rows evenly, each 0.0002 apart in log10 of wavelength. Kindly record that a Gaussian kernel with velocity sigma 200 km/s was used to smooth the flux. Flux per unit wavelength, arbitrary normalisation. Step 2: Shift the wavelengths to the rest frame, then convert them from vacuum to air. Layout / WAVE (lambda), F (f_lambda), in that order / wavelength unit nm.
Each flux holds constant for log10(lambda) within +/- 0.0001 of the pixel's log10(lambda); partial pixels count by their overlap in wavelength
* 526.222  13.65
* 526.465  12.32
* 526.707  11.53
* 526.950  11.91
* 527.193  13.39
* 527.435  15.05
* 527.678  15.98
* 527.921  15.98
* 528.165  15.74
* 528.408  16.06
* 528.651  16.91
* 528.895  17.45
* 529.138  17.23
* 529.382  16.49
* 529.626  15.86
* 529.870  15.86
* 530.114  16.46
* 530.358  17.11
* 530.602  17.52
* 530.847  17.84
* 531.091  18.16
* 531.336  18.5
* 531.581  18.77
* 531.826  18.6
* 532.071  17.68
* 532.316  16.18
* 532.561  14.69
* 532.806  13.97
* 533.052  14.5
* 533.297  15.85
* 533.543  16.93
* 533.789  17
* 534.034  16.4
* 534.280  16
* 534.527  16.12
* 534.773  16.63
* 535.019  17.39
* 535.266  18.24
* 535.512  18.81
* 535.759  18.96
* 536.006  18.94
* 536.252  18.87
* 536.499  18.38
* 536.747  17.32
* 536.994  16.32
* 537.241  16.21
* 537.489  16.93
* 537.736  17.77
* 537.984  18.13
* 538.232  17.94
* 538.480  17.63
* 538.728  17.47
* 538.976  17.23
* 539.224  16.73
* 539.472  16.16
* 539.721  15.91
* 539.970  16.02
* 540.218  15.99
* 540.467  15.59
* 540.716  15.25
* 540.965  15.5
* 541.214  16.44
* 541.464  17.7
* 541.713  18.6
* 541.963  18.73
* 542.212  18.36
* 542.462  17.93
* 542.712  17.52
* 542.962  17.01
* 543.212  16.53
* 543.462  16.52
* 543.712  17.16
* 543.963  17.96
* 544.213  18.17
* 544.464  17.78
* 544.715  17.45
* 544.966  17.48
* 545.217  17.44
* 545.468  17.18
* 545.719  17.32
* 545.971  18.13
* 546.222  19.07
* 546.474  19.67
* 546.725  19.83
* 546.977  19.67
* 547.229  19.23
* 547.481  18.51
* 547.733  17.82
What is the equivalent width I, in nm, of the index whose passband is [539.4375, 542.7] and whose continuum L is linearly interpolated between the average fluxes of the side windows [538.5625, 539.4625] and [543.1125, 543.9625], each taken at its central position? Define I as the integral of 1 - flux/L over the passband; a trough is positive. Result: 0.03 nm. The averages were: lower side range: 17.1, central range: 16.8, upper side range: 16.9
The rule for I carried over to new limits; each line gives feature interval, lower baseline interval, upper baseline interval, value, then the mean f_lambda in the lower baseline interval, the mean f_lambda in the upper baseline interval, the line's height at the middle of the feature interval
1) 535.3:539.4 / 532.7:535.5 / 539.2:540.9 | -0.41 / 16.4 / 15.9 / 16.1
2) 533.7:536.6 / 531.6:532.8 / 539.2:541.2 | -0.22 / 16.7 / 15.9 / 16.4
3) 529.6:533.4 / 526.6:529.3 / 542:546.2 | -0.24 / 15.2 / 17.6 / 15.8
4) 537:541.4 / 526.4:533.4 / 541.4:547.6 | 0.17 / 16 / 18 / 17.3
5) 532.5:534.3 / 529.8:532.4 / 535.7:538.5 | 0.20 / 17.6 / 17.8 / 17.6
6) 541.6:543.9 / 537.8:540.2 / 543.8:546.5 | -0.01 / 17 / 17.9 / 17.5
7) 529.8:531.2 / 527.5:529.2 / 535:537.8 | -0.03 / 16.4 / 17.9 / 16.8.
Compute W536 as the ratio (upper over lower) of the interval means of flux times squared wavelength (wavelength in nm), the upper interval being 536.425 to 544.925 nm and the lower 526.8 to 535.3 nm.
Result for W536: 1.08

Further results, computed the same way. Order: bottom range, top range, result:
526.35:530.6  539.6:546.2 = 1.17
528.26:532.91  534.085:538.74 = 1.06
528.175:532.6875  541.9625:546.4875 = 1.09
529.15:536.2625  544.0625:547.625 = 1.13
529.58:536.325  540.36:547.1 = 1.08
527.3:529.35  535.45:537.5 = 1.13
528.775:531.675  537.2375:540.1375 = 1.02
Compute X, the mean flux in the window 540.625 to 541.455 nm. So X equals 16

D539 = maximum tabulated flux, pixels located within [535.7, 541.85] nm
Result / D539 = 18.96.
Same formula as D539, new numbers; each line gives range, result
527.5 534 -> 18.77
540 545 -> 18.73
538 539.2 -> 17.94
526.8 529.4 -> 17.45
